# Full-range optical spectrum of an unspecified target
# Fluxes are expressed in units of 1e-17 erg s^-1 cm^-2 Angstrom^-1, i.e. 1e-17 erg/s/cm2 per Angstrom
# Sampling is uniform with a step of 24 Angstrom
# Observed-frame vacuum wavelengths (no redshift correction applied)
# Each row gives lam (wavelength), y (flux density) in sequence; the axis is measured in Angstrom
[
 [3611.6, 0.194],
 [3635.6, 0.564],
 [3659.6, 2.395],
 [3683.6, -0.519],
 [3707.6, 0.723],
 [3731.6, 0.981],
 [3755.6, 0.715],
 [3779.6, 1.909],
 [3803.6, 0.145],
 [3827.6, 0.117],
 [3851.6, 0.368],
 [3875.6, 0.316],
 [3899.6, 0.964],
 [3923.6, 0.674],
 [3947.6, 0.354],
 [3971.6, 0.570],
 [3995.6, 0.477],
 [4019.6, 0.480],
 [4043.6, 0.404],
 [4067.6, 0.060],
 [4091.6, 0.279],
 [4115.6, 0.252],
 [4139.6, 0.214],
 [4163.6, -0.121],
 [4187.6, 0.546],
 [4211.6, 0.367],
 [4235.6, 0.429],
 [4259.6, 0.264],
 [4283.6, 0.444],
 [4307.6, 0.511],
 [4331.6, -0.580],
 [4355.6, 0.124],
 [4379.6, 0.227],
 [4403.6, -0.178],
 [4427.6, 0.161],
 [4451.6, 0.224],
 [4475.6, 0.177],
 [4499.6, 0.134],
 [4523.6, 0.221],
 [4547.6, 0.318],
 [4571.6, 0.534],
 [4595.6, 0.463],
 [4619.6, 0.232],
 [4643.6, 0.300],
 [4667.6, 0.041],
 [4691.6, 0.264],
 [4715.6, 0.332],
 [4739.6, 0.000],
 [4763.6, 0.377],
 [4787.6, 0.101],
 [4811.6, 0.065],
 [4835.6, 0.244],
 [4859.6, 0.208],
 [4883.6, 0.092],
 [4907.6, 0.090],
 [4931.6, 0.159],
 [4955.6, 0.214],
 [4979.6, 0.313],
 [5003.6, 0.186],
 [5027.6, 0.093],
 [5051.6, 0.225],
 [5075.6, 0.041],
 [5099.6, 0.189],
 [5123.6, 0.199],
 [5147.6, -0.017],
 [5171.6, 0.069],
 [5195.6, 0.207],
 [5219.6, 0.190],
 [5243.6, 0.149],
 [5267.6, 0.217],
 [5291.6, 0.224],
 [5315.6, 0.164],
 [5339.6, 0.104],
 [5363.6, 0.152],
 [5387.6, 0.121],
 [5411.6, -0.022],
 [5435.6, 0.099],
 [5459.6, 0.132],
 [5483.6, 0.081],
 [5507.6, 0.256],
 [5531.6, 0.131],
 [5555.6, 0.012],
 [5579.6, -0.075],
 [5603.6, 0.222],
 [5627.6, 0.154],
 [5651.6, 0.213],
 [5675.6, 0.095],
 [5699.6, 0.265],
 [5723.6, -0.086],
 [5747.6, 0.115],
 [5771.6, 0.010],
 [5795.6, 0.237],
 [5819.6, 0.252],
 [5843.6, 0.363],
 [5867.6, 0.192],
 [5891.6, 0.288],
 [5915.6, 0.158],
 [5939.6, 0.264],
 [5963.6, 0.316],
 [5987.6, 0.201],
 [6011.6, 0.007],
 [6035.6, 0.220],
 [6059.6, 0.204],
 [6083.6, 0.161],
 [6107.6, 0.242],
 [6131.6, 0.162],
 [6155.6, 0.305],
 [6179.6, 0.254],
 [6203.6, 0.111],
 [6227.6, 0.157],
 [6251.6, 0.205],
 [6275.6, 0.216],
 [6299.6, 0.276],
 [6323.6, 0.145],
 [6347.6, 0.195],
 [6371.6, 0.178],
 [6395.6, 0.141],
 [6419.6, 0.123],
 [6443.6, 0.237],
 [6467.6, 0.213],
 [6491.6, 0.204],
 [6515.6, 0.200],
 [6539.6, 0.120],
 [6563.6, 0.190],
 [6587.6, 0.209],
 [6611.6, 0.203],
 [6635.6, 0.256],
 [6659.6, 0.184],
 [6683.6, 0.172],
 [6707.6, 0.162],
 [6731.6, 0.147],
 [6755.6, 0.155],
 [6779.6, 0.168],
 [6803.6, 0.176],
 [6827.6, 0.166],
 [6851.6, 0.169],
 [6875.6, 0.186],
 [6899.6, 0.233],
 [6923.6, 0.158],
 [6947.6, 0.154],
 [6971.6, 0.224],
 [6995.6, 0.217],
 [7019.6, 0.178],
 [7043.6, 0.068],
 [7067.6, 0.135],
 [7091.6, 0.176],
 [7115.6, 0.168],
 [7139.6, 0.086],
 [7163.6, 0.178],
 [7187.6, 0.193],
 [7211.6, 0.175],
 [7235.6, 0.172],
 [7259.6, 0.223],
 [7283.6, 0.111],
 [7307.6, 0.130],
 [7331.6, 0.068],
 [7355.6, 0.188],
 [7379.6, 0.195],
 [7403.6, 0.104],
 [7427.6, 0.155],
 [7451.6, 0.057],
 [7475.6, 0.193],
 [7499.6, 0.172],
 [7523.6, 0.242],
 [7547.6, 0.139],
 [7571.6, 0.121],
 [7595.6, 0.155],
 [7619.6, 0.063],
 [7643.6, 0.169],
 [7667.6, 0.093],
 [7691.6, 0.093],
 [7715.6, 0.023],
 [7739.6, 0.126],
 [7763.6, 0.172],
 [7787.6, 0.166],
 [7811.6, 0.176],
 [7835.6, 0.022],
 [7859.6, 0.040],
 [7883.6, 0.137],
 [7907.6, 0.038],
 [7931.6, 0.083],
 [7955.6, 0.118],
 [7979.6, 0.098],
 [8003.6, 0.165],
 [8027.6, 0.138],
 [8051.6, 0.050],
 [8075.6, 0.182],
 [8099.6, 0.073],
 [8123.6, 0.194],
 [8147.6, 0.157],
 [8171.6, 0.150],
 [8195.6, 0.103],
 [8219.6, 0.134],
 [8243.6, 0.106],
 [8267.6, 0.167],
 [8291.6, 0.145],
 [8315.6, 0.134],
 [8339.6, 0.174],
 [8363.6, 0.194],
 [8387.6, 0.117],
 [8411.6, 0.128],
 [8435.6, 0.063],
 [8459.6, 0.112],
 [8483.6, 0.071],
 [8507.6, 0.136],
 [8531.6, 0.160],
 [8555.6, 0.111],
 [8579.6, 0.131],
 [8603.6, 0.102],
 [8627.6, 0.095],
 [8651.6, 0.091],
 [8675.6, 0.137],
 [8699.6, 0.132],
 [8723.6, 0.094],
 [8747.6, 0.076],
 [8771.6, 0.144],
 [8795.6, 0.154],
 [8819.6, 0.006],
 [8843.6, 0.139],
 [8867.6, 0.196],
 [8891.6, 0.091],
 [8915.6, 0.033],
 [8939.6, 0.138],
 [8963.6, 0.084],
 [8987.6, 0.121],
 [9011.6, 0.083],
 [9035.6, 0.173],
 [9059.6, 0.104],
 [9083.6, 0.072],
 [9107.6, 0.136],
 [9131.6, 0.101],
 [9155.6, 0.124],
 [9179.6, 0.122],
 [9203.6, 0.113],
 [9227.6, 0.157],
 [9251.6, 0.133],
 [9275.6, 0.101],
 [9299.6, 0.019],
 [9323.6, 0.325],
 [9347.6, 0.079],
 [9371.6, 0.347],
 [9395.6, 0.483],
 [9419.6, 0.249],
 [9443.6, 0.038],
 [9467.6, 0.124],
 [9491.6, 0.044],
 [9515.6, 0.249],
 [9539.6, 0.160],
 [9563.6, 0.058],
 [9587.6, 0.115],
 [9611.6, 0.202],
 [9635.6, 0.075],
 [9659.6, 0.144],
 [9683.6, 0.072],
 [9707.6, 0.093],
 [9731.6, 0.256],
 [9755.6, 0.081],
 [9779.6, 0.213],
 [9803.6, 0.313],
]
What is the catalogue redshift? 1.52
